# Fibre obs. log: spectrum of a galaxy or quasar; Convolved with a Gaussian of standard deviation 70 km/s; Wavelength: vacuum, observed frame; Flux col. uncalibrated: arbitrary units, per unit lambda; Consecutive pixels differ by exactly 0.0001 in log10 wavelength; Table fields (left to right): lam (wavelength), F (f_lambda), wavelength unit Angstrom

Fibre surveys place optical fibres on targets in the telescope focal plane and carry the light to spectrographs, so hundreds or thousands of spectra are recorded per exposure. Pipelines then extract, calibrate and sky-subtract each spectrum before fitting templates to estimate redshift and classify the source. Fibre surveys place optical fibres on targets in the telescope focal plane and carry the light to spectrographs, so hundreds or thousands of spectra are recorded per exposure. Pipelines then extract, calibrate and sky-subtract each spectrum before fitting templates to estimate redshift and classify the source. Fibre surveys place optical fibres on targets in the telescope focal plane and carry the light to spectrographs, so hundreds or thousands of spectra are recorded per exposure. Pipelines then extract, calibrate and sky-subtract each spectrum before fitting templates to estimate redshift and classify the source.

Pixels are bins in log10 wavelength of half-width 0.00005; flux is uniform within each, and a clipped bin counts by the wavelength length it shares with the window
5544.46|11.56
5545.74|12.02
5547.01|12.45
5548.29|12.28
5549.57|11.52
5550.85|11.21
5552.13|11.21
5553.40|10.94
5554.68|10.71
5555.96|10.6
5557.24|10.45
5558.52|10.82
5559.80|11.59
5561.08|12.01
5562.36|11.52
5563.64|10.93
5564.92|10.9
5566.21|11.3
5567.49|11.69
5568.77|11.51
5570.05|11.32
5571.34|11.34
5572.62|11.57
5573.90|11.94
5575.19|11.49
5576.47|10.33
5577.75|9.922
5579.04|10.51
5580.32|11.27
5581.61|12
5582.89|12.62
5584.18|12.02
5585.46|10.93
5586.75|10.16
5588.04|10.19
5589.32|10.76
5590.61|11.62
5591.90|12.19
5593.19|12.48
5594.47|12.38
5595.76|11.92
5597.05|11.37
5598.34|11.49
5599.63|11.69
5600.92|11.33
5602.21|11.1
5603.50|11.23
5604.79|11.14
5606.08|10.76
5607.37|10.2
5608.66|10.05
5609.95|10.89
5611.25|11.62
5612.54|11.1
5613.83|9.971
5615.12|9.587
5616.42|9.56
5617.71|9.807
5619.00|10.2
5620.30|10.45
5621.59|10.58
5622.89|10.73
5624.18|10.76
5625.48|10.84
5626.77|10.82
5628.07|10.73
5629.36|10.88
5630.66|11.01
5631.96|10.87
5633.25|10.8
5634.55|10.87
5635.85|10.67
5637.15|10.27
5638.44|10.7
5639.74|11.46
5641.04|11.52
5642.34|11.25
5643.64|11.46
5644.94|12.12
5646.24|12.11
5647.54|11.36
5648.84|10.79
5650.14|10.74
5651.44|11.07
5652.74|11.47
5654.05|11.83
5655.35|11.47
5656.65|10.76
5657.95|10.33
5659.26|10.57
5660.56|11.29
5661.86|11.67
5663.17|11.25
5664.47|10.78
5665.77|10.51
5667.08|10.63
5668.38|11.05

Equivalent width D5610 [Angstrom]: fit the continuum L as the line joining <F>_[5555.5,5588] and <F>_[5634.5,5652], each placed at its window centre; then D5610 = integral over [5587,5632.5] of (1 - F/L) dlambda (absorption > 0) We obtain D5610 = 1.1 Angstrom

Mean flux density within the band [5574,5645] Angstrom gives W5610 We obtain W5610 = 11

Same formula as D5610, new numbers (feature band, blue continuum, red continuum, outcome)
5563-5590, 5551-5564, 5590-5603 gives 0.5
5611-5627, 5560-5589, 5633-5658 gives 1.1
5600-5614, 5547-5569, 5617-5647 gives 0.2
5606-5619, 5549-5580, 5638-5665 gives 1.0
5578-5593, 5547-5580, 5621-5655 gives -0.2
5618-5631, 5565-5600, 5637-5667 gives 0.7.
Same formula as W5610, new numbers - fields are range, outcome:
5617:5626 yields 10.5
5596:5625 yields 10.7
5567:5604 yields 11.4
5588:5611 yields 11.3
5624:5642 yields 10.9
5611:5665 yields 10.9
